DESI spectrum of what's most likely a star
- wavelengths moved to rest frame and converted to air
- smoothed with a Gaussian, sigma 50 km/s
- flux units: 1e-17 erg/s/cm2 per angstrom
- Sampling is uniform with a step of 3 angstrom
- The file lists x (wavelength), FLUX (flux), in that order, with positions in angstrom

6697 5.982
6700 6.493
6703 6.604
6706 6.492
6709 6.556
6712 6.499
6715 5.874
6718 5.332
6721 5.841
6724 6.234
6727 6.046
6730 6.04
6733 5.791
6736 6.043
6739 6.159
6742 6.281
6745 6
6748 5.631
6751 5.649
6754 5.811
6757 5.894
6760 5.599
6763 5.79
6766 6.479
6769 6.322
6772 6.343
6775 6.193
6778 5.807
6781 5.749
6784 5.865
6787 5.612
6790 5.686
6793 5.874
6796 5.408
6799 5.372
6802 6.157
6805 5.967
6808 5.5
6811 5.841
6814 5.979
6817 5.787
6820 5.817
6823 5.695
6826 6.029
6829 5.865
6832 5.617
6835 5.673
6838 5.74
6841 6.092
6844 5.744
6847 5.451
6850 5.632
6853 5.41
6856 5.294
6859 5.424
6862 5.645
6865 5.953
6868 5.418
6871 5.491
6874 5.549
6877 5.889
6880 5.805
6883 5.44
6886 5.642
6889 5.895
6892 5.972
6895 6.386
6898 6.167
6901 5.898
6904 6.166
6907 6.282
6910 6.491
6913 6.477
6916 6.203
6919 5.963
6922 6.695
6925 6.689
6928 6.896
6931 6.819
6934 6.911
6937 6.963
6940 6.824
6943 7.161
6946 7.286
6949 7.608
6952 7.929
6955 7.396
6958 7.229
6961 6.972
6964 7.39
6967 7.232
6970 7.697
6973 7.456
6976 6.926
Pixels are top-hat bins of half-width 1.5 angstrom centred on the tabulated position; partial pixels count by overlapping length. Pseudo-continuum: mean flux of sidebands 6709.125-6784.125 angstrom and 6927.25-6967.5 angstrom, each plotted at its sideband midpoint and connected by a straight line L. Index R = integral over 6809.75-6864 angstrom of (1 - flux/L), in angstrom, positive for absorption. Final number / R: 6.77 angstrom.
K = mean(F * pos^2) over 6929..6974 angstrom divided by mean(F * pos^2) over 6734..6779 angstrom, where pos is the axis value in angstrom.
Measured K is 1.28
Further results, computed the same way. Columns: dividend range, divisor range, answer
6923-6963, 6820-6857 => 1.29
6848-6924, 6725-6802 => 1.03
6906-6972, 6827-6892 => 1.26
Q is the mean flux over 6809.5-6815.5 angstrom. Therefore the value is 5.91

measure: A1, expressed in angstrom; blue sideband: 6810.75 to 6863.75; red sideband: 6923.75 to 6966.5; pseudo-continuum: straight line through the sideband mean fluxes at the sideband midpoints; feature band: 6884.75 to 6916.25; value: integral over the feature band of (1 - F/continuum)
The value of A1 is 2.0 angstrom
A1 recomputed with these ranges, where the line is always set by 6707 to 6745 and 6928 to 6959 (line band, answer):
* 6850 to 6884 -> 6.1 angstrom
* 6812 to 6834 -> 2.5 angstrom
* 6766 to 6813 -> 3.8 angstrom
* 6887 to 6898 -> 1.4 angstrom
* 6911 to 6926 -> 1.4 angstrom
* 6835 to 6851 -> 2.3 angstrom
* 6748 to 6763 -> 1.2 angstrom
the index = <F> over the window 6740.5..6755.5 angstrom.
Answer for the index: 5.87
